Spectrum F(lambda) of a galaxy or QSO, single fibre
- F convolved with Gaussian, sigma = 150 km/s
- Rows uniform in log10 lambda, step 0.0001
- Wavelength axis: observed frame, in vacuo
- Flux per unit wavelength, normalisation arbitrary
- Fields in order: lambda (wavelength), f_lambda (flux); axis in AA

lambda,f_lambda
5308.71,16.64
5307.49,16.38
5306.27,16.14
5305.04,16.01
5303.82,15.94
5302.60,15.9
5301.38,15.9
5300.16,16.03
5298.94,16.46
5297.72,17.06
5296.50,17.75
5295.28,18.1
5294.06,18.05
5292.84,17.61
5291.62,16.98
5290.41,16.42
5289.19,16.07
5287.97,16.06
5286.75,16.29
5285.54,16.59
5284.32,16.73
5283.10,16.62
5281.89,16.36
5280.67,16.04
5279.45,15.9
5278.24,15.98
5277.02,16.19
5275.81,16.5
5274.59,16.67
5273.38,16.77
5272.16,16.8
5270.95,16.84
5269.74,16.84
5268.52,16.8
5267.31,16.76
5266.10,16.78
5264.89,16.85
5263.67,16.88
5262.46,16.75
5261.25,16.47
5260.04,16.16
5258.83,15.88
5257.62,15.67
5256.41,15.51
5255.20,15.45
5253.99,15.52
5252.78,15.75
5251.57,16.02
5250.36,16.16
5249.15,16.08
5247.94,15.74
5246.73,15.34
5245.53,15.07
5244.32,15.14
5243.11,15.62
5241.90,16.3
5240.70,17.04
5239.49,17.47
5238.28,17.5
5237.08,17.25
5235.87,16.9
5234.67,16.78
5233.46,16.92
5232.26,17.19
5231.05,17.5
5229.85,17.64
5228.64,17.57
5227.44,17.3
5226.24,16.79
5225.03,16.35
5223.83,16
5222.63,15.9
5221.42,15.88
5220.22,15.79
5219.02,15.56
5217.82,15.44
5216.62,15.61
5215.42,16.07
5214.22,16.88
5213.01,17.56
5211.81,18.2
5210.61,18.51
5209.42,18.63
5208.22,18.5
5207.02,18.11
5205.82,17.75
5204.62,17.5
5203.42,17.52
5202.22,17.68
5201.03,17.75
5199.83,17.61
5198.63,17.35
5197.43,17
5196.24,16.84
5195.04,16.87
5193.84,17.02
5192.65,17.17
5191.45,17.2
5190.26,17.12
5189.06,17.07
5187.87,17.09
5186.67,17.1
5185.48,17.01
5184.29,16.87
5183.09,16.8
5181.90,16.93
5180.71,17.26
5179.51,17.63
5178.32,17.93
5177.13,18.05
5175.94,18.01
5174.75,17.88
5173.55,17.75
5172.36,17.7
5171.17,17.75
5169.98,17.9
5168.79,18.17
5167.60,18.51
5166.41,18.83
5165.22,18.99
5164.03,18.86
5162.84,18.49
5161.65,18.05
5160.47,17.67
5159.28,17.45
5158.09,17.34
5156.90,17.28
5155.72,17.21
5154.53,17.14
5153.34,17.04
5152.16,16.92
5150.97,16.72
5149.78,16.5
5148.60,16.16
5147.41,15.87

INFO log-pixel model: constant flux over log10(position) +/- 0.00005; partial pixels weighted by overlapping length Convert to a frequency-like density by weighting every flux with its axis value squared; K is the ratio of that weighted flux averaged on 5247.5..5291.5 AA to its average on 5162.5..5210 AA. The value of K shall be 0.95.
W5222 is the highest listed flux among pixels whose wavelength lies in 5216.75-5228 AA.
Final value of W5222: 17.3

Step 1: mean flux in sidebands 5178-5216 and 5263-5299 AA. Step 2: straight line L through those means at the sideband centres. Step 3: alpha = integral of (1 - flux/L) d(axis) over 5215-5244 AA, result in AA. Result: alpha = 0.9 AA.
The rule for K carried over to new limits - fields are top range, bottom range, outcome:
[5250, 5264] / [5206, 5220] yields 0.95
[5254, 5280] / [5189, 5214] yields 0.96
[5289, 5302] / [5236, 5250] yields 1.07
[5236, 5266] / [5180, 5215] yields 0.95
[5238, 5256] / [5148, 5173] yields 0.94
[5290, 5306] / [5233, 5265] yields 1.05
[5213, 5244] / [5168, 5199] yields 0.97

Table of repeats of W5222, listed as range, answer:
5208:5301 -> 18.63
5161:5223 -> 18.99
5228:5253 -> 17.64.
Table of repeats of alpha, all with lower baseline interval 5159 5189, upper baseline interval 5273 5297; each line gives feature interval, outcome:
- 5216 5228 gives 0.9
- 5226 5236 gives 0.0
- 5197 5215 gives -0.3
